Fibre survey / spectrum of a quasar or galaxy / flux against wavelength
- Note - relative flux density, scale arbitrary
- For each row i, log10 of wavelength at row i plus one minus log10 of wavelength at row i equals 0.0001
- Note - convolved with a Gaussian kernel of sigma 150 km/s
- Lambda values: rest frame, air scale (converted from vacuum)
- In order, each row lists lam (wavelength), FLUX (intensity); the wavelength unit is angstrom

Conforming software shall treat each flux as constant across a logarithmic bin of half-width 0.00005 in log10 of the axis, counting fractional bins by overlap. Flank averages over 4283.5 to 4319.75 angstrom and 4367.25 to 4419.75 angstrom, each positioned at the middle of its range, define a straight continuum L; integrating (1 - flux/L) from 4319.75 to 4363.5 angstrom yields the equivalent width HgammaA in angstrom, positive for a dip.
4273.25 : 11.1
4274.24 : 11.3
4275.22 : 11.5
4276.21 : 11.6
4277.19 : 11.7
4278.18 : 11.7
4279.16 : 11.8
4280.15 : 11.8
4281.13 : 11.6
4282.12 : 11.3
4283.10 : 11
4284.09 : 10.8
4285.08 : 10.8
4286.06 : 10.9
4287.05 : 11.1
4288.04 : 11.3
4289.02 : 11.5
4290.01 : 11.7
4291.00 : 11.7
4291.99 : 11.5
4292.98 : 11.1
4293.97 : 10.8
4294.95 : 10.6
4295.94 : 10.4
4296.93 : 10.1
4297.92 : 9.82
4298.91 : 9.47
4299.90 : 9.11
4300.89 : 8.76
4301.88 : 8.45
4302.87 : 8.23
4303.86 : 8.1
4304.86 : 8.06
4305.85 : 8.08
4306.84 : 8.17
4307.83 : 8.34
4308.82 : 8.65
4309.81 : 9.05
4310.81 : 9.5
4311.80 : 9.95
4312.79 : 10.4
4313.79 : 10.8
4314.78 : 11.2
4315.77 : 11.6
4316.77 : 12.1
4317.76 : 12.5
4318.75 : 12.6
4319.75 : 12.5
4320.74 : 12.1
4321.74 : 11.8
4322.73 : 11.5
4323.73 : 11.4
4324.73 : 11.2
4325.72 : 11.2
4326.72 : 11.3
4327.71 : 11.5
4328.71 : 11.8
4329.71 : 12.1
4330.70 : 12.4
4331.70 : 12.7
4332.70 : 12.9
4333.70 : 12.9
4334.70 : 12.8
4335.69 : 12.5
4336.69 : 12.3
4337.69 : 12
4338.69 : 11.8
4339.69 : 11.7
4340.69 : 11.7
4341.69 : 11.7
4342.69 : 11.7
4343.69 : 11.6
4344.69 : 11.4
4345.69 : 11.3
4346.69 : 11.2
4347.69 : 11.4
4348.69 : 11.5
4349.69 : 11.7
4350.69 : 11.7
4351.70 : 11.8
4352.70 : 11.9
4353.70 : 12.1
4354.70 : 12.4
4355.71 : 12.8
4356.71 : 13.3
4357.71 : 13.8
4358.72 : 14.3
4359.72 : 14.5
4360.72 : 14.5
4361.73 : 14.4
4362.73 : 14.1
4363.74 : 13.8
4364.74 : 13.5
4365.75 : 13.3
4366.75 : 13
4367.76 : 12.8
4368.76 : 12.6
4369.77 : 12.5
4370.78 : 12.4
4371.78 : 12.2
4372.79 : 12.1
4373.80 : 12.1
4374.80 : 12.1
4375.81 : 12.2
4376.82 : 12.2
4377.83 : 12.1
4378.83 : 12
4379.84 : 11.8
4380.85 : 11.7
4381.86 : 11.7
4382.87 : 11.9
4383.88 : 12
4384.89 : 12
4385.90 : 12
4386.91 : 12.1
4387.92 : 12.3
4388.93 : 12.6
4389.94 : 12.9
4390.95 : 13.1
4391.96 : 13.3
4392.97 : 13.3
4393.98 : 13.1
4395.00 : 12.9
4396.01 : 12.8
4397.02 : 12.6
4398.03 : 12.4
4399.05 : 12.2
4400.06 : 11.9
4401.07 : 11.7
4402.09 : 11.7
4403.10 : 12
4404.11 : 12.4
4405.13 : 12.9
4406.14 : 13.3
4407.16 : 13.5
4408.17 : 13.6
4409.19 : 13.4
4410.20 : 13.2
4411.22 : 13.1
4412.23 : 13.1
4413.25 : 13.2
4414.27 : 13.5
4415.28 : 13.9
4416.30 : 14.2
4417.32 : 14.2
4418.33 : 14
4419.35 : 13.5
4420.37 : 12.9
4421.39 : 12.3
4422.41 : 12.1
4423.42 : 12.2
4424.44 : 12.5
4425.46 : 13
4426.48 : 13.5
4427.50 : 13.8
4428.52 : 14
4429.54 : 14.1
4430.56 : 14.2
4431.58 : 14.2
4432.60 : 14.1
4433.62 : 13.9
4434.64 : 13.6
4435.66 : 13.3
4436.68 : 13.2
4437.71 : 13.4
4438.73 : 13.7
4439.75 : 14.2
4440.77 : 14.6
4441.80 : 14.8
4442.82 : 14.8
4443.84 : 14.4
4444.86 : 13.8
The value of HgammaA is -3.8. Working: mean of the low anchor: 10.2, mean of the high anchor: 12.7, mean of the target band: 12.3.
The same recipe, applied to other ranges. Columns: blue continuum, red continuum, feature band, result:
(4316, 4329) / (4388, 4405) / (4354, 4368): -1.61 angstrom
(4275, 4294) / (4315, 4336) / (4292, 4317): 4.40 angstrom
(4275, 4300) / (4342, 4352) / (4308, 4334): -0.18 angstrom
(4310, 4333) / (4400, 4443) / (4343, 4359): 0.00 angstrom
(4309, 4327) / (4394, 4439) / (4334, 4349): -0.15 angstrom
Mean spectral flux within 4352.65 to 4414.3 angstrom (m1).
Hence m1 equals 12.7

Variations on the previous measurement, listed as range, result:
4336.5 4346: 11.7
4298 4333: 10.5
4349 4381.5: 12.7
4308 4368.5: 12.1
